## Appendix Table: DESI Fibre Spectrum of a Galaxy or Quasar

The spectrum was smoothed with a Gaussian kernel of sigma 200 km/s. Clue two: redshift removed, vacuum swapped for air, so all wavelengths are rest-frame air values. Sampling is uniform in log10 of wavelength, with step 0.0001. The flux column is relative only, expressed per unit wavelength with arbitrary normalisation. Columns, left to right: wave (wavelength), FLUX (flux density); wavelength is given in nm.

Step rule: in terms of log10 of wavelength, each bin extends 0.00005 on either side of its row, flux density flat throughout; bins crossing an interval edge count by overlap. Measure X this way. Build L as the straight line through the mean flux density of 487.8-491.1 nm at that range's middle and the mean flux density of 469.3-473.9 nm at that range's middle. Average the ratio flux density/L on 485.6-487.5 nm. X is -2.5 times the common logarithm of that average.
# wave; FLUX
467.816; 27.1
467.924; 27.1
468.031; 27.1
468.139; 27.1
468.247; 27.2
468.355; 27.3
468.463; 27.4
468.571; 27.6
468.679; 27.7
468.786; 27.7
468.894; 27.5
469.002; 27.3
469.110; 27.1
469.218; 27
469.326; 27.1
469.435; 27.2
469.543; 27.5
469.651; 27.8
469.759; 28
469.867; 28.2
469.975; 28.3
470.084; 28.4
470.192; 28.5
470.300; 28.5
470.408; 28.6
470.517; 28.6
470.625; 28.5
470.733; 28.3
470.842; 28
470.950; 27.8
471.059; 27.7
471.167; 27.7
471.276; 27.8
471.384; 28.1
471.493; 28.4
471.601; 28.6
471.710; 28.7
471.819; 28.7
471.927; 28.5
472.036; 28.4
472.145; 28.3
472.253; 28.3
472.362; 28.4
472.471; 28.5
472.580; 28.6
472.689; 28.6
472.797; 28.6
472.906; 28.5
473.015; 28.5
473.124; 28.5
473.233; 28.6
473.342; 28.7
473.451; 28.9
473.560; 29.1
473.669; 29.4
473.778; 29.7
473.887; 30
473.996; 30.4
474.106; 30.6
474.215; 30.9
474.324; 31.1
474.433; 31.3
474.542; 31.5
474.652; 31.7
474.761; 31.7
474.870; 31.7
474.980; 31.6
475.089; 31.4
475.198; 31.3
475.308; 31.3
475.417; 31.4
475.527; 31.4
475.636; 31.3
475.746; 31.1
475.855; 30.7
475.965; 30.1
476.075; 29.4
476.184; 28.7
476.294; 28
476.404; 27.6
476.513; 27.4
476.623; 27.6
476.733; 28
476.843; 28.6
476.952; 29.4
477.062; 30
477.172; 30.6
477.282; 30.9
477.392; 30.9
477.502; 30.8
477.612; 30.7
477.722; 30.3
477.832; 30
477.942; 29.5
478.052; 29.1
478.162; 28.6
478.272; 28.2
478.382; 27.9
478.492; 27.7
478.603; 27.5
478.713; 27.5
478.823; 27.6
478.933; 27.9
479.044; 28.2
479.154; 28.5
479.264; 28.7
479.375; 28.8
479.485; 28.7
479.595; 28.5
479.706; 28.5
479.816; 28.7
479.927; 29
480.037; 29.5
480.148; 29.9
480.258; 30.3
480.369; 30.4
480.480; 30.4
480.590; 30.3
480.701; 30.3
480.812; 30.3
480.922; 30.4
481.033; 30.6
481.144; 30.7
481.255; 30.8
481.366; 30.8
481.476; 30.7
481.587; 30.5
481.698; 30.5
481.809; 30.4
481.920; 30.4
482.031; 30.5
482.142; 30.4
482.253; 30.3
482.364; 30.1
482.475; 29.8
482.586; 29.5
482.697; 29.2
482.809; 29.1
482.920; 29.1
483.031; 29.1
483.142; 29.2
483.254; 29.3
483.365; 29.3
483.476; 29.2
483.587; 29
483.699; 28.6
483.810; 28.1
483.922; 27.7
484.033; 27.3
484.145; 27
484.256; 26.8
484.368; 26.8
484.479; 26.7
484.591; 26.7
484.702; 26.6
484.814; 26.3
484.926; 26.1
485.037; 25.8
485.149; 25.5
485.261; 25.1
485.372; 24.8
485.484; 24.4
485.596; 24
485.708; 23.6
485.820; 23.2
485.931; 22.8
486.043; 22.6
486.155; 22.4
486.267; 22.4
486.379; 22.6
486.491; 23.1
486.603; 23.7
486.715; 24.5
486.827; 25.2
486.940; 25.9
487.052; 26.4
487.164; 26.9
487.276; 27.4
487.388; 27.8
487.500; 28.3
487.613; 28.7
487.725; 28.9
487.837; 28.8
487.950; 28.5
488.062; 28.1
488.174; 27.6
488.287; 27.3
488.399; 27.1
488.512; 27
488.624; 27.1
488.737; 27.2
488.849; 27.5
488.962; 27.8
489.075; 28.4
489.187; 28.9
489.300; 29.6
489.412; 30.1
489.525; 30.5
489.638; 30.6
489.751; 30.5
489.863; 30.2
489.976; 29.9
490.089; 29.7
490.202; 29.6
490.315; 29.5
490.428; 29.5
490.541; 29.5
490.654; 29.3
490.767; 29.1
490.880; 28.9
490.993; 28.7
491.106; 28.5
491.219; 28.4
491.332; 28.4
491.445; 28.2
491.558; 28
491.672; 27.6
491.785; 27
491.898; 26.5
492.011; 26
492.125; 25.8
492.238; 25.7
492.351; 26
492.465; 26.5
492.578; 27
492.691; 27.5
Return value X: 0.17 mag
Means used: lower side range 28.4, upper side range 28.8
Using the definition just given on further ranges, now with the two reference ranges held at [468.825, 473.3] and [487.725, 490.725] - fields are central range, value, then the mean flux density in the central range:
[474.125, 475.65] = -0.11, 31.4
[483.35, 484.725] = 0.04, 27.7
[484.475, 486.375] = 0.17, 24.5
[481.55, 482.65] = -0.06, 30.2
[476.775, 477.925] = -0.07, 30.2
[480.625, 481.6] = -0.07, 30.6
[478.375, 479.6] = 0.01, 28.1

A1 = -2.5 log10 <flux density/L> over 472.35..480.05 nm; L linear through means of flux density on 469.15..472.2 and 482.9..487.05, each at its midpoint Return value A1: -0.08 mag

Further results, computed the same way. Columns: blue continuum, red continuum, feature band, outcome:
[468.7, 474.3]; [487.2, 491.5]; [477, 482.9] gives -0.04 mag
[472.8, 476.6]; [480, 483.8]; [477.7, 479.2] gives 0.06 mag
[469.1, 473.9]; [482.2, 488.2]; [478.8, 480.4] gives -0.06 mag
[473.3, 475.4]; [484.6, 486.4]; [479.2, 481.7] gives -0.10 mag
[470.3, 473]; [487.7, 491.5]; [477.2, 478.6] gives -0.04 mag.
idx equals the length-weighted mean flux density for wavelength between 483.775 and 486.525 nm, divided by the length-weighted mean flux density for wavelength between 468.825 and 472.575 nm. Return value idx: 0.90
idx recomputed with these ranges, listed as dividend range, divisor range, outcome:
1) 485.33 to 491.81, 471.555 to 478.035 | 0.92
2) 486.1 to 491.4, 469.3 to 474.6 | 0.97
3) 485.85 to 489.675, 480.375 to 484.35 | 0.91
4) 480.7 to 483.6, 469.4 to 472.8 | 1.06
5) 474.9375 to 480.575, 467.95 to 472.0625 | 1.05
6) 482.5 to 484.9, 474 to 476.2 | 0.91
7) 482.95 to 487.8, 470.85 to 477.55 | 0.89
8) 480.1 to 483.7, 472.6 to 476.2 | 0.99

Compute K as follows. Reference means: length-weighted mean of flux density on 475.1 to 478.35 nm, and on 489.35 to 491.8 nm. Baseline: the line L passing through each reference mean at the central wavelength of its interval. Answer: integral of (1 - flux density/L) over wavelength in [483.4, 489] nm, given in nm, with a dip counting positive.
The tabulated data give 0.59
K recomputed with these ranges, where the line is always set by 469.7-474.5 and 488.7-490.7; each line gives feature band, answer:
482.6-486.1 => 0.290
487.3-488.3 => 0.037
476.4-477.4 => -0.005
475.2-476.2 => -0.063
